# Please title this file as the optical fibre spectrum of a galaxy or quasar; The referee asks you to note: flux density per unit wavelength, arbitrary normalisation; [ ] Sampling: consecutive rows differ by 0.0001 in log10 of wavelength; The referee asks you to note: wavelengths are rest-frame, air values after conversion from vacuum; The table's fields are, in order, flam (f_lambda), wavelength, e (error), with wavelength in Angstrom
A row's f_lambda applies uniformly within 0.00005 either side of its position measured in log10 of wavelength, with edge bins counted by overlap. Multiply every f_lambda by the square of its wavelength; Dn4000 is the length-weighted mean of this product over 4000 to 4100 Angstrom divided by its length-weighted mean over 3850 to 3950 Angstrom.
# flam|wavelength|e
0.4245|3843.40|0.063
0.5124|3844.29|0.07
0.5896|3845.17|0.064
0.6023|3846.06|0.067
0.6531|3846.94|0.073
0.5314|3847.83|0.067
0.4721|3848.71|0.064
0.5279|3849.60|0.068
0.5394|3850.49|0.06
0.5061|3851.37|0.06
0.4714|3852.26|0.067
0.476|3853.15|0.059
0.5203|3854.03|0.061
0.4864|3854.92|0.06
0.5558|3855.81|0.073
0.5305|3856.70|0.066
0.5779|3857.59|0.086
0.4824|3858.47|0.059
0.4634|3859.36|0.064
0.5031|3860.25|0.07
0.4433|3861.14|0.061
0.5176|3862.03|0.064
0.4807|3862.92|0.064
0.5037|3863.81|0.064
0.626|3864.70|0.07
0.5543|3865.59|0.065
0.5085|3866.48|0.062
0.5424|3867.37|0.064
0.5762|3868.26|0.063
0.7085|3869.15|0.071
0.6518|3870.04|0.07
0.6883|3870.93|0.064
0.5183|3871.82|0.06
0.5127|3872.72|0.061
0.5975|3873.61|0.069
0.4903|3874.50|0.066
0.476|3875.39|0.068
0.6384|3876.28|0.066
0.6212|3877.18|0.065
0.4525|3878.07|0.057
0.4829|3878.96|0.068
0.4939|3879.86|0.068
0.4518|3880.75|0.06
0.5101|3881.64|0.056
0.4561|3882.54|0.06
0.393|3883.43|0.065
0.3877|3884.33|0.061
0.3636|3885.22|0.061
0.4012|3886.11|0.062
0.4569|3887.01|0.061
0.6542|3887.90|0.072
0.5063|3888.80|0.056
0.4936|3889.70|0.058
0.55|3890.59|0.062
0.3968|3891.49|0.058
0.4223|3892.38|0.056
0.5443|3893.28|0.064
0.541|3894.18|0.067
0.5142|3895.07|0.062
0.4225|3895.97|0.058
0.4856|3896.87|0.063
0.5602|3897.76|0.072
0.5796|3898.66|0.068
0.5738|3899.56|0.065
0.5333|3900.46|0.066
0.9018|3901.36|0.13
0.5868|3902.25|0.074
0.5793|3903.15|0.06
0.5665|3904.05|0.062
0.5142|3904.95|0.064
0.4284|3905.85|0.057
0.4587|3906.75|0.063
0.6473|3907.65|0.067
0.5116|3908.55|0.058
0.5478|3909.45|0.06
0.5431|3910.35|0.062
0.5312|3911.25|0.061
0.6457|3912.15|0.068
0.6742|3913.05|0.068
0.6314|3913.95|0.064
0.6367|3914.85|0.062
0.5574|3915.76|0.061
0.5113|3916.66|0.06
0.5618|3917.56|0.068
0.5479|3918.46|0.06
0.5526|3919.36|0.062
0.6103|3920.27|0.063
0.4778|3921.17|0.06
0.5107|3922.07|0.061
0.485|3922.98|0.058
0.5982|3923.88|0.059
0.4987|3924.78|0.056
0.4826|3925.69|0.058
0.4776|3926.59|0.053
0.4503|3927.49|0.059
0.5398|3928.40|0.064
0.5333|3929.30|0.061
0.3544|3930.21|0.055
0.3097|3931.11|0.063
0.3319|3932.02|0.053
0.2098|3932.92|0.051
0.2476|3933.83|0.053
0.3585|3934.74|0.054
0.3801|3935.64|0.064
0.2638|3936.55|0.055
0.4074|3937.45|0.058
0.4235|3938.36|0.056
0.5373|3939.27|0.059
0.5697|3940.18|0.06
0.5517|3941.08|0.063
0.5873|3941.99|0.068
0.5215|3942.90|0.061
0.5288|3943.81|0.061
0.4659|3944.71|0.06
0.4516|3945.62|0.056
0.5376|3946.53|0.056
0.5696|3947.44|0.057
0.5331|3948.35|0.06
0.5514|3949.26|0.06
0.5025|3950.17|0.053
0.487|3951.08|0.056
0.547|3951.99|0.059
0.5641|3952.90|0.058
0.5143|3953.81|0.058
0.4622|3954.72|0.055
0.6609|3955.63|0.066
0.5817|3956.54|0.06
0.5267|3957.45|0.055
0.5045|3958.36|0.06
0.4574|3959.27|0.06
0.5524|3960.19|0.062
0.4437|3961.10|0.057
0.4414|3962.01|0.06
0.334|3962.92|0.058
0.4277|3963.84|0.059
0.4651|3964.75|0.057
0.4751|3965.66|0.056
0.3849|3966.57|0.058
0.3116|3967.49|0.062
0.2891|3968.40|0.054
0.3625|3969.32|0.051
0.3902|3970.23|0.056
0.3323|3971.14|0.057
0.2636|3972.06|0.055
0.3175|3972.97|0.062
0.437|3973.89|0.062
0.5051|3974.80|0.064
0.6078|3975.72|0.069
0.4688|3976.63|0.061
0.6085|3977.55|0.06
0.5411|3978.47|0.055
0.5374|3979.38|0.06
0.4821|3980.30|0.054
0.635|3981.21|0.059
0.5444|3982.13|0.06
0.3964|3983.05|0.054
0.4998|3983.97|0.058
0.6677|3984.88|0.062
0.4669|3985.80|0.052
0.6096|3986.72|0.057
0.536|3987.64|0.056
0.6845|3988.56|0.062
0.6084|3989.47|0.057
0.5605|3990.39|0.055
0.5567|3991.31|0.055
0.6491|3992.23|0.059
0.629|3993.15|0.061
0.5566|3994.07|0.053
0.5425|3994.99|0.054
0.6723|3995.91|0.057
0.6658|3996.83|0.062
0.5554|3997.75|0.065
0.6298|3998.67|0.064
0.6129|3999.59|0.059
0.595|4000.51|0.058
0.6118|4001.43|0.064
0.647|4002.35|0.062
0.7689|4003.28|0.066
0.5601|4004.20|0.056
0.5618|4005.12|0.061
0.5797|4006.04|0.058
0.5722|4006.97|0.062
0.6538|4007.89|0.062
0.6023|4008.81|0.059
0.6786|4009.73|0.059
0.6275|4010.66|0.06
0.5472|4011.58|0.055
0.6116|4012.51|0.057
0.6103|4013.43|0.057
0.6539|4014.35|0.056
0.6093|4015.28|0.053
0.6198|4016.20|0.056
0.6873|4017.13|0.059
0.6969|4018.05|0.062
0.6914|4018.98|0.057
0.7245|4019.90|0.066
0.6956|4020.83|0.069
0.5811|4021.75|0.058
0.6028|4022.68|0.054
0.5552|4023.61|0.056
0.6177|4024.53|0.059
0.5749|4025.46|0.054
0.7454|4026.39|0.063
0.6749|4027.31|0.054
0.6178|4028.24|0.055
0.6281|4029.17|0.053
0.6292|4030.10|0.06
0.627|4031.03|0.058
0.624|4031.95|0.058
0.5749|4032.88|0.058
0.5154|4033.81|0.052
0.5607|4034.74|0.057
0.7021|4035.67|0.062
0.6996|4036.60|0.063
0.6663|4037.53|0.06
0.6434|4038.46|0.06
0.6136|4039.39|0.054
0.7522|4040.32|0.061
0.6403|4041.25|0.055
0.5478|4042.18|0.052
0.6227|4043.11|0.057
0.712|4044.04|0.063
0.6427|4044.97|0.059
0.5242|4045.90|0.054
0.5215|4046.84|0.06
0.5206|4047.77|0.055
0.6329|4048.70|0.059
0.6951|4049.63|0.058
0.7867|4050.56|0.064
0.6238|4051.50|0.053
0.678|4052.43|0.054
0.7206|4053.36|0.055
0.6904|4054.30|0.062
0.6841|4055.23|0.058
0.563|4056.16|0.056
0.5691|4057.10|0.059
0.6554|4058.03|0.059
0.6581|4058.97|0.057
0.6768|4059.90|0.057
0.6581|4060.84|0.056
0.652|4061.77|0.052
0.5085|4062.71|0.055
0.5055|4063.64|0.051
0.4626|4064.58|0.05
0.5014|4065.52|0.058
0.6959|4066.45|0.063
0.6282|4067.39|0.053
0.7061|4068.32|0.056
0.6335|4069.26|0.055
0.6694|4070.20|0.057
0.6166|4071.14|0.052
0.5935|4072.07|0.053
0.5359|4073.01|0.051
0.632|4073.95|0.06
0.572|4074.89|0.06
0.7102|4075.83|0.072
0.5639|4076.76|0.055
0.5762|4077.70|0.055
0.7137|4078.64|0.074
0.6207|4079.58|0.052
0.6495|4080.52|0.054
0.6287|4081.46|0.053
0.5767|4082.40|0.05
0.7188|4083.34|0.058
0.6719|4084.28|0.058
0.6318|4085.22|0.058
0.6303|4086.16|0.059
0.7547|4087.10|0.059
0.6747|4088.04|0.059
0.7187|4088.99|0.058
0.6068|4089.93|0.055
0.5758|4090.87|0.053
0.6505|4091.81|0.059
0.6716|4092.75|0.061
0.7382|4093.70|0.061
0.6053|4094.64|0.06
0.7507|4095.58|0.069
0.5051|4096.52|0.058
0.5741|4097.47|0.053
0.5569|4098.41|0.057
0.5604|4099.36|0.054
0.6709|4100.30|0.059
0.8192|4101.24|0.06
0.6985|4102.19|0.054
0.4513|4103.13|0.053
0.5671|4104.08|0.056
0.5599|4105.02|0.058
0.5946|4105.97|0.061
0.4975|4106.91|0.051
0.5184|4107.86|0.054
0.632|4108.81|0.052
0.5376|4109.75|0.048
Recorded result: 1.3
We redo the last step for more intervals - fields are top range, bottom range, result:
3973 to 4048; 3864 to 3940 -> 1.25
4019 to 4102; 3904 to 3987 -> 1.37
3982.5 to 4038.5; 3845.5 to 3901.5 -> 1.26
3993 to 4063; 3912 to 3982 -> 1.36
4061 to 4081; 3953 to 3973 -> 1.47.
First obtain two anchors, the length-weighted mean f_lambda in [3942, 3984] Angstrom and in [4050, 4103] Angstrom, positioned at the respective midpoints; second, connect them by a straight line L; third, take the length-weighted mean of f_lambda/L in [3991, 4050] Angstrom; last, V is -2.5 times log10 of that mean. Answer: -0.121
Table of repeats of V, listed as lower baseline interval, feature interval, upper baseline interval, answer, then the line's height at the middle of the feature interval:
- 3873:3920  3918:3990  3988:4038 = 0.200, 0.577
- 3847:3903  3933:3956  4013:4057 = 0.186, 0.573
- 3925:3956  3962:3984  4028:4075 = 0.167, 0.513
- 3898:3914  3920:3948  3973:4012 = 0.251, 0.579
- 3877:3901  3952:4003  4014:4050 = 0.122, 0.578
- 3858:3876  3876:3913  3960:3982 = -0.012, 0.517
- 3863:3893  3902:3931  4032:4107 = 0.007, 0.54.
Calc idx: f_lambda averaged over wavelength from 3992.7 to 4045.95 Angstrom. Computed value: 0.628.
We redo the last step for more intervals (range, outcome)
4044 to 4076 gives 0.622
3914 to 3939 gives 0.459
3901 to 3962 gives 0.511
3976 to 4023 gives 0.602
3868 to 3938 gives 0.509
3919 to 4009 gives 0.506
